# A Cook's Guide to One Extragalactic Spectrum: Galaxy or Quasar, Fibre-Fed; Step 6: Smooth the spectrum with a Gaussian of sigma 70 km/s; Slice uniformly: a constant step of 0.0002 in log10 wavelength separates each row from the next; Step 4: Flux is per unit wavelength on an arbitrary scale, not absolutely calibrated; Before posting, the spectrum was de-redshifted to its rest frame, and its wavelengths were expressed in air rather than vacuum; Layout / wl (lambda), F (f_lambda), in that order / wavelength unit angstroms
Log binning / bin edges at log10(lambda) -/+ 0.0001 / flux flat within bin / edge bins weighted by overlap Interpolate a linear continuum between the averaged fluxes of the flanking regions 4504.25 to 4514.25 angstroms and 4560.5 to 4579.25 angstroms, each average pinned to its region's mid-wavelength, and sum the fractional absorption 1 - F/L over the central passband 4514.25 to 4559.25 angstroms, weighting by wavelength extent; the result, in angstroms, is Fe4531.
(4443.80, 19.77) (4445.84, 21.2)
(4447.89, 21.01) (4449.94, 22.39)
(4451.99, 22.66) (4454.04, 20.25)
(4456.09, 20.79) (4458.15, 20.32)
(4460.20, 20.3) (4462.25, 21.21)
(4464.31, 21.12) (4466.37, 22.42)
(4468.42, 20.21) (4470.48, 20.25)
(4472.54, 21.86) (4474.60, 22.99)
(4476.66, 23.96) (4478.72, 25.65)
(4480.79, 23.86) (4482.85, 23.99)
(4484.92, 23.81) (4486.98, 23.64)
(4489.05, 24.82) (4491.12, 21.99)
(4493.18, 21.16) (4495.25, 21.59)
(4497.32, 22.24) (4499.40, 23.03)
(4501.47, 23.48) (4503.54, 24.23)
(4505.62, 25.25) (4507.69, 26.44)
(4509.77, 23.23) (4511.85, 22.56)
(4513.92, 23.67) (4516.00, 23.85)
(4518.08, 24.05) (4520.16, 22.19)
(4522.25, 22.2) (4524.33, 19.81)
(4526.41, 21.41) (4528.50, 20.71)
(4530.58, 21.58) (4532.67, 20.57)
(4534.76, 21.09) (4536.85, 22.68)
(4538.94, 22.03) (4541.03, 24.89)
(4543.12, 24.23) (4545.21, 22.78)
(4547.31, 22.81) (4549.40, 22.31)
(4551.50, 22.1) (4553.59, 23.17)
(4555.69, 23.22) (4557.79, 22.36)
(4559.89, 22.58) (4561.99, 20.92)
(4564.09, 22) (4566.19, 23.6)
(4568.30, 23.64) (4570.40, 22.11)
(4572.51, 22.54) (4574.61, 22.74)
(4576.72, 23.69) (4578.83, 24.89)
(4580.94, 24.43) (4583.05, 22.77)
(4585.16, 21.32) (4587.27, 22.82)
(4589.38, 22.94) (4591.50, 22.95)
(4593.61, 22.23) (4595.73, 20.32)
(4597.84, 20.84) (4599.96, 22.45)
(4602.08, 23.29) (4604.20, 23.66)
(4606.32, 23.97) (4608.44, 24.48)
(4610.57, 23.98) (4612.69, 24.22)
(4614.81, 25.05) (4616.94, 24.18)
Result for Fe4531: 2.3 angstroms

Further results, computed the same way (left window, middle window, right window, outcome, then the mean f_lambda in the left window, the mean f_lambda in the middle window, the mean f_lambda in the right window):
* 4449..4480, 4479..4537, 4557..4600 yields -2.1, 21.8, 22.9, 22.6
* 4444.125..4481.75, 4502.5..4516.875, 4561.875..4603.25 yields -1.3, 21.8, 24.2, 22.7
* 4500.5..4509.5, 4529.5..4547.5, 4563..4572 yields 0.9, 24.7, 22.5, 22.8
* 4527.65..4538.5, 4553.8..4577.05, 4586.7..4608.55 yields -0.7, 21.4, 22.7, 22.6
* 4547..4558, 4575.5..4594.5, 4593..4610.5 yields -0.3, 22.7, 23.1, 22.7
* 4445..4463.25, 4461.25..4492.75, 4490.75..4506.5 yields -1.0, 21.1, 22.8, 22.9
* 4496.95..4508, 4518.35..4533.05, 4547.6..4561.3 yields 1.3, 24.1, 21.4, 22.6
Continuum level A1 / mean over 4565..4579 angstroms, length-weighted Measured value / 23.2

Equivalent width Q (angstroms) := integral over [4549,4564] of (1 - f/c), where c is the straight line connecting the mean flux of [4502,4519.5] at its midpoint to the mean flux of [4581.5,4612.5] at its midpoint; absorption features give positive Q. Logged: 0.7 angstroms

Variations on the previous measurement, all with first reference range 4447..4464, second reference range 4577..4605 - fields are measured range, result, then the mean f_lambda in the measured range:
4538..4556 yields -0.71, 23.1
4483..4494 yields -0.87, 23.2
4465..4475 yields -0.07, 21.4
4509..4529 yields -0.50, 22.4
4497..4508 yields -1.22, 24.1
